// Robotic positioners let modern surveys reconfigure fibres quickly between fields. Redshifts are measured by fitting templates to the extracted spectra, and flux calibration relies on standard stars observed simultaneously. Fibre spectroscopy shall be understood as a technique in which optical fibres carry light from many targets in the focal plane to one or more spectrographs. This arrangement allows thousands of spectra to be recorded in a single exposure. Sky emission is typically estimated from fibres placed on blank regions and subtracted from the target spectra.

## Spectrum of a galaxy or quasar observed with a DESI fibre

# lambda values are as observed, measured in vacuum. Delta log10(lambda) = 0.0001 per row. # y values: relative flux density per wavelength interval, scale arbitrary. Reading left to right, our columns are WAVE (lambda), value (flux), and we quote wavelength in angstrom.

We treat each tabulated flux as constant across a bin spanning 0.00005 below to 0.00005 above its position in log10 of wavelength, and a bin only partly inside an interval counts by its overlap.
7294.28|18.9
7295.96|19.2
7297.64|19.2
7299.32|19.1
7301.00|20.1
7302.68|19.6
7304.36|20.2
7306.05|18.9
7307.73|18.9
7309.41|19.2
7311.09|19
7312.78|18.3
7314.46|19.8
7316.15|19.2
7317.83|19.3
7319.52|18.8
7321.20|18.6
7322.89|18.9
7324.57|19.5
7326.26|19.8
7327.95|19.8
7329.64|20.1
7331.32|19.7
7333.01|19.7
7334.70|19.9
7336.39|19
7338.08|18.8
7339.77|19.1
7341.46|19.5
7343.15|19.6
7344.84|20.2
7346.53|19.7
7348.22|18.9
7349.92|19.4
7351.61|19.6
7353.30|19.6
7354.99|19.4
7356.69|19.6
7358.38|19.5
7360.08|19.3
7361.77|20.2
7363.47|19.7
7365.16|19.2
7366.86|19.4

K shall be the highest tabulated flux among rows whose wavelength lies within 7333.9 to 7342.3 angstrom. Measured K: 19.9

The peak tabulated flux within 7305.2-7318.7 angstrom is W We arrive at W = 19.8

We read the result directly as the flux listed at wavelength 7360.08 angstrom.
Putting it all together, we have 19.3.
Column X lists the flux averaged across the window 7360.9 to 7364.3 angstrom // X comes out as 19.9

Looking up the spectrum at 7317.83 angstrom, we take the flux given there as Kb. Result 19.3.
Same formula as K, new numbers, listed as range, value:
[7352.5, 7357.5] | 19.6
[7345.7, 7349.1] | 19.7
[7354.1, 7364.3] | 20.2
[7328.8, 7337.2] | 20.1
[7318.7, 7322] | 18.8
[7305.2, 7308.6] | 18.9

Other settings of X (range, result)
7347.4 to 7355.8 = 19.4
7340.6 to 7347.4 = 19.8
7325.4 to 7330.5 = 19.9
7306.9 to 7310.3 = 19.1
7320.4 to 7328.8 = 19.3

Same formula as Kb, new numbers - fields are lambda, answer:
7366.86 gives 19.4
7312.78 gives 18.3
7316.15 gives 19.2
